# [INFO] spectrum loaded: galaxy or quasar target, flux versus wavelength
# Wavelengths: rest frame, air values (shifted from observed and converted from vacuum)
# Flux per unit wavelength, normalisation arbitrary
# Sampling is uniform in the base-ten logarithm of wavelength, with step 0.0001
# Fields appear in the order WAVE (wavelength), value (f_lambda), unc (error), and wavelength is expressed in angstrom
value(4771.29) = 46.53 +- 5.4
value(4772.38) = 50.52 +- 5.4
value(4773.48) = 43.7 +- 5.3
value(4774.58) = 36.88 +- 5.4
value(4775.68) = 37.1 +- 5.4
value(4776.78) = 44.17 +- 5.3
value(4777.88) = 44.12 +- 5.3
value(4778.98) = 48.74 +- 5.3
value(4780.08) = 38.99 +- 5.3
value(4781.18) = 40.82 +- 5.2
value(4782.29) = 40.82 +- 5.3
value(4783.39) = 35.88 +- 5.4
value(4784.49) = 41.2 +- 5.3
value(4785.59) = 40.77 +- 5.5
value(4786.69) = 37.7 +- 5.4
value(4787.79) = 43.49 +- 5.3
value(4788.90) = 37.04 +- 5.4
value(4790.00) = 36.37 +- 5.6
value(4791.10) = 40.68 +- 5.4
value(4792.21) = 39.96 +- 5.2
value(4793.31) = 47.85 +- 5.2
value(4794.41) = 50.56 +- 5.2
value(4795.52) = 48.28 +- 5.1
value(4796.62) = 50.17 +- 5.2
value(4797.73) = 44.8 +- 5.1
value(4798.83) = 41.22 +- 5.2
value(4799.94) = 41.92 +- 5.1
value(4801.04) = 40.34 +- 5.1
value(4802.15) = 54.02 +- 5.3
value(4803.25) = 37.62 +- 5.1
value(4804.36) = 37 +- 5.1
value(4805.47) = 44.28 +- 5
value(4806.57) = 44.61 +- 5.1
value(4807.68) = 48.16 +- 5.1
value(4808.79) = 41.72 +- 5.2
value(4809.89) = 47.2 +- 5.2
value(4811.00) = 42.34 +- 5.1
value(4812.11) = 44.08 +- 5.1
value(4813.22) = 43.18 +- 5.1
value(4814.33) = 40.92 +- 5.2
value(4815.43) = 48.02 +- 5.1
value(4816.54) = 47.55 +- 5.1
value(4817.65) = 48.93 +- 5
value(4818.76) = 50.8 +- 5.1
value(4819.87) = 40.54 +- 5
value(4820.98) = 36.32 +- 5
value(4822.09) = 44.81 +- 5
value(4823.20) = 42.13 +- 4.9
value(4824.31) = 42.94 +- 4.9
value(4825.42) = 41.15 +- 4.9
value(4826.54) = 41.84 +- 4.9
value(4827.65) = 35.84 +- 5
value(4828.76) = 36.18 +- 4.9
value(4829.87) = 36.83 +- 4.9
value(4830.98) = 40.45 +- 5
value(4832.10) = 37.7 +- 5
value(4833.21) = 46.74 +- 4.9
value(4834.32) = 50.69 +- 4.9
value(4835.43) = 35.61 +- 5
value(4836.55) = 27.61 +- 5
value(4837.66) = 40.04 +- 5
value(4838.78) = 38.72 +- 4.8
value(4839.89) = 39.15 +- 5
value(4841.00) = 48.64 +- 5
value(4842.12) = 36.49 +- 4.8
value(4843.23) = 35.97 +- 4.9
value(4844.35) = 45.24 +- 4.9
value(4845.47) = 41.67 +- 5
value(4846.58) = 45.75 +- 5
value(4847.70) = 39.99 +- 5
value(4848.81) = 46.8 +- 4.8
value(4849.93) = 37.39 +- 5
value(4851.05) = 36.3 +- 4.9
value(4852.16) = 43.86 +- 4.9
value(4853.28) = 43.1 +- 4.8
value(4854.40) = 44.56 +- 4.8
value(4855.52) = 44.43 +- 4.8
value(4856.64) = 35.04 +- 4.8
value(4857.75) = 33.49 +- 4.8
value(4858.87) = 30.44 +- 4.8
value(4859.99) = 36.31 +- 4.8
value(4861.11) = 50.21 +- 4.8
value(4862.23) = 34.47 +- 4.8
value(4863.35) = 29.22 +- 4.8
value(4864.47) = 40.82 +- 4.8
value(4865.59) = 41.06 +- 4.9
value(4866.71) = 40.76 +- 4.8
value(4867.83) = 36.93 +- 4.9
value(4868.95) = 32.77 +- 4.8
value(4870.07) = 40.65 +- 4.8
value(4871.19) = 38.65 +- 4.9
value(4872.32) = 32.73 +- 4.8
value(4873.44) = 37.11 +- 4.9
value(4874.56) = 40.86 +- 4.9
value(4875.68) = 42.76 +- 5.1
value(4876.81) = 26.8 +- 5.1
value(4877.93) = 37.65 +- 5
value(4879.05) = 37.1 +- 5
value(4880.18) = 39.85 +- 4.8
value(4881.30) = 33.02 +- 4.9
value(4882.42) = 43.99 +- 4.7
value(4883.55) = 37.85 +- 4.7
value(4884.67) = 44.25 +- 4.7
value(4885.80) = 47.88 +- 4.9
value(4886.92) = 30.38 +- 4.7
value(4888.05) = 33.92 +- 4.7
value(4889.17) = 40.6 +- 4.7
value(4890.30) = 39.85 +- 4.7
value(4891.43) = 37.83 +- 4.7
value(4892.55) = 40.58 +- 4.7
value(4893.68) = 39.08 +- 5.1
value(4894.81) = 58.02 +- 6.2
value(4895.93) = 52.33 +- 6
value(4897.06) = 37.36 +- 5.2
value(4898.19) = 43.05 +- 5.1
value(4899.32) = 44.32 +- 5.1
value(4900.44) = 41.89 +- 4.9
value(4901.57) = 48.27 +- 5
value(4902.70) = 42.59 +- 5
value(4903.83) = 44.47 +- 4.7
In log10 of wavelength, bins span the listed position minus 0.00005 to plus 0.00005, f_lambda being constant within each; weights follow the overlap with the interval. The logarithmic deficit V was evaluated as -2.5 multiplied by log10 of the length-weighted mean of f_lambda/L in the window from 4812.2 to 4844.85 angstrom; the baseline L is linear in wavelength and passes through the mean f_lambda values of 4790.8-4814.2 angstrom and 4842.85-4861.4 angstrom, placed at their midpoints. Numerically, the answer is 0.02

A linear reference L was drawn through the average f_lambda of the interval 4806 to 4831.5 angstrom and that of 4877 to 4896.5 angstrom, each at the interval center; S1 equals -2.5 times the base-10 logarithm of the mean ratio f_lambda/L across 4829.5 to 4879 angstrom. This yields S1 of 0.07 mag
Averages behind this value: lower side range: 42.9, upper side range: 40.6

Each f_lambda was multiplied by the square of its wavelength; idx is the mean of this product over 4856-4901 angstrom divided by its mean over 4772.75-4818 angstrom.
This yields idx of 0.9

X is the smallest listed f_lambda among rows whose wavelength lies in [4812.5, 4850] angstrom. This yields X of 27.61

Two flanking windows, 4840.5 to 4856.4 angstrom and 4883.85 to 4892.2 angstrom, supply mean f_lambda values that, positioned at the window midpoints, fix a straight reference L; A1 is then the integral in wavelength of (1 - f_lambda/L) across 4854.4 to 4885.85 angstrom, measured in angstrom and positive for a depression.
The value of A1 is 1.9 angstrom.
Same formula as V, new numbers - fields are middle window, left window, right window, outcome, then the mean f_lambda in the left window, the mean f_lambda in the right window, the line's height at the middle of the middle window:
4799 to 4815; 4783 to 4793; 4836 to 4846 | -0.104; 39.5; 39.3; 39.4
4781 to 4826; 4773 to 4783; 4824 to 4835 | -0.049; 41.6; 40.9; 41.3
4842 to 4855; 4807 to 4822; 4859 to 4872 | -0.038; 44.6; 38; 40.2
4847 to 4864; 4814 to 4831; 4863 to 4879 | -0.008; 42.3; 37.2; 38.8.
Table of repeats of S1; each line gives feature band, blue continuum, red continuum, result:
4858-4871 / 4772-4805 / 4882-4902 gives 0.13 mag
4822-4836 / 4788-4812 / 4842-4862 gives 0.03 mag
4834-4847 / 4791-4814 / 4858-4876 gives 0.00 mag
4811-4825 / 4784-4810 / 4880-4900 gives -0.03 mag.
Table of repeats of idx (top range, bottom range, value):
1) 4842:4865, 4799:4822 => 0.92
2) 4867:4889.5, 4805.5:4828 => 0.89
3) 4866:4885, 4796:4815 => 0.89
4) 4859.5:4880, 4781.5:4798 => 0.92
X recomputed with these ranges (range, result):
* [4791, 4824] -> 36.32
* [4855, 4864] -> 29.22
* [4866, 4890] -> 26.8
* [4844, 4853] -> 36.3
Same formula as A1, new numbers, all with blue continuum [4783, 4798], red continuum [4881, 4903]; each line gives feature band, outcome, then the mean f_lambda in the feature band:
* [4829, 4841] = 0.7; 39.7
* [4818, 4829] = 0.2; 41.5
